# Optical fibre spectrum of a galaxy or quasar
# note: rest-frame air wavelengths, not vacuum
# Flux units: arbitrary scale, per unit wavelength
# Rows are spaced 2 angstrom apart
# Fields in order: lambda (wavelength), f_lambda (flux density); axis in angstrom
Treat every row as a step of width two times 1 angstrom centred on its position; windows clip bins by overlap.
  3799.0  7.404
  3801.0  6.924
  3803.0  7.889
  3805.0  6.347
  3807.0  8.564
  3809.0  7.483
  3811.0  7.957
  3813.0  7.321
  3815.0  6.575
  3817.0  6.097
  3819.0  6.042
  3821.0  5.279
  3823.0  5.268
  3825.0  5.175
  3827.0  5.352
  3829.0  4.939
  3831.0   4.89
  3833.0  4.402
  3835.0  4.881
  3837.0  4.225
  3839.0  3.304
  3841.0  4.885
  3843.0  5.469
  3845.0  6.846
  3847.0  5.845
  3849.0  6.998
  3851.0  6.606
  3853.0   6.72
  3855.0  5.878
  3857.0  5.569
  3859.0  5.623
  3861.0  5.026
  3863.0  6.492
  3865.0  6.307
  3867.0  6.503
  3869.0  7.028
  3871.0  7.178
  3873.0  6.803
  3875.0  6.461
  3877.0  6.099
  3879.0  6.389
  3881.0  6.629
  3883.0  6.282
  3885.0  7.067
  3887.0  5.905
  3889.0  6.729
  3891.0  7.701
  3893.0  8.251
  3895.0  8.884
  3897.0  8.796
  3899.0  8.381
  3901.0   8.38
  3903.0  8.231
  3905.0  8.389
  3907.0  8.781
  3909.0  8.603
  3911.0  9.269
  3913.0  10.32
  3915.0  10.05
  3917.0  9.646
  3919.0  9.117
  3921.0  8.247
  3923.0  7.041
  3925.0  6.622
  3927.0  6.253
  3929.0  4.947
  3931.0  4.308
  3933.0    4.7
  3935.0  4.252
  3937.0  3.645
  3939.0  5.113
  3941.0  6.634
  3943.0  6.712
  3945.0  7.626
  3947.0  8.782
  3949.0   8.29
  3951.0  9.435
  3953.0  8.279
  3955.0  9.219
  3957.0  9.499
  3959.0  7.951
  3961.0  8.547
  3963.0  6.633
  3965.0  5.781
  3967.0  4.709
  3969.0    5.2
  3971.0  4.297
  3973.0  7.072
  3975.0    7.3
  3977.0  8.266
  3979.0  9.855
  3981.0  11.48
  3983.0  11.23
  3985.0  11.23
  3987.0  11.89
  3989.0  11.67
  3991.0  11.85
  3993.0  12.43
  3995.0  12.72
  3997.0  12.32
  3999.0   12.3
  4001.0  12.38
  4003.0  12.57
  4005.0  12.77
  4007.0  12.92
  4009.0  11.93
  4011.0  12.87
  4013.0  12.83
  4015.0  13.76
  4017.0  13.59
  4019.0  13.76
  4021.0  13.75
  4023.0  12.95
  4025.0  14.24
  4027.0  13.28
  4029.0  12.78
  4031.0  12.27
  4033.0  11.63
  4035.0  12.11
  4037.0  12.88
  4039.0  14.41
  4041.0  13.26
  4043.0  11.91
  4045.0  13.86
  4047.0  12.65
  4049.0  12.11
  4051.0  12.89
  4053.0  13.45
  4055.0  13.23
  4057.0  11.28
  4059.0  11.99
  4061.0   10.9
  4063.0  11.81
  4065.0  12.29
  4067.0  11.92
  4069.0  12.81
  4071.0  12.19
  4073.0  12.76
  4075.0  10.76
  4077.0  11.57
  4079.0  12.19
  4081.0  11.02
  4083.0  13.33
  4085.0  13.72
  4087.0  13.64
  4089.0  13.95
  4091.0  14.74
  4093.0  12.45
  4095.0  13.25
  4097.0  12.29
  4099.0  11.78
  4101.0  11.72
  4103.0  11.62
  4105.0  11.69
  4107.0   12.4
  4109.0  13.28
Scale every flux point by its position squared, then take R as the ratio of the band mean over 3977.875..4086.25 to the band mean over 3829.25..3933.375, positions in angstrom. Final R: 2.0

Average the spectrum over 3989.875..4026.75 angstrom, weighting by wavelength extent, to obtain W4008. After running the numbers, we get 12.9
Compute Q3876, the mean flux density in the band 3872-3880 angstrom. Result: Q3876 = 6.44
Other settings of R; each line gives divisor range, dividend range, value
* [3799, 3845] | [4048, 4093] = 2.39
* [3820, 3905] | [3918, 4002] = 1.37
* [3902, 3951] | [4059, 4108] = 1.82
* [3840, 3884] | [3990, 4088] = 2.21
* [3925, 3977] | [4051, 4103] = 1.99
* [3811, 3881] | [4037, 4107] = 2.39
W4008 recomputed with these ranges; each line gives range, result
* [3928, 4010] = 8.75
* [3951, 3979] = 7.31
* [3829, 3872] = 5.73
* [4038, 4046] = 13.4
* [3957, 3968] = 6.98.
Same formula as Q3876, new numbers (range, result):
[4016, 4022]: 13.7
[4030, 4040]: 12.7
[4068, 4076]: 12.1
